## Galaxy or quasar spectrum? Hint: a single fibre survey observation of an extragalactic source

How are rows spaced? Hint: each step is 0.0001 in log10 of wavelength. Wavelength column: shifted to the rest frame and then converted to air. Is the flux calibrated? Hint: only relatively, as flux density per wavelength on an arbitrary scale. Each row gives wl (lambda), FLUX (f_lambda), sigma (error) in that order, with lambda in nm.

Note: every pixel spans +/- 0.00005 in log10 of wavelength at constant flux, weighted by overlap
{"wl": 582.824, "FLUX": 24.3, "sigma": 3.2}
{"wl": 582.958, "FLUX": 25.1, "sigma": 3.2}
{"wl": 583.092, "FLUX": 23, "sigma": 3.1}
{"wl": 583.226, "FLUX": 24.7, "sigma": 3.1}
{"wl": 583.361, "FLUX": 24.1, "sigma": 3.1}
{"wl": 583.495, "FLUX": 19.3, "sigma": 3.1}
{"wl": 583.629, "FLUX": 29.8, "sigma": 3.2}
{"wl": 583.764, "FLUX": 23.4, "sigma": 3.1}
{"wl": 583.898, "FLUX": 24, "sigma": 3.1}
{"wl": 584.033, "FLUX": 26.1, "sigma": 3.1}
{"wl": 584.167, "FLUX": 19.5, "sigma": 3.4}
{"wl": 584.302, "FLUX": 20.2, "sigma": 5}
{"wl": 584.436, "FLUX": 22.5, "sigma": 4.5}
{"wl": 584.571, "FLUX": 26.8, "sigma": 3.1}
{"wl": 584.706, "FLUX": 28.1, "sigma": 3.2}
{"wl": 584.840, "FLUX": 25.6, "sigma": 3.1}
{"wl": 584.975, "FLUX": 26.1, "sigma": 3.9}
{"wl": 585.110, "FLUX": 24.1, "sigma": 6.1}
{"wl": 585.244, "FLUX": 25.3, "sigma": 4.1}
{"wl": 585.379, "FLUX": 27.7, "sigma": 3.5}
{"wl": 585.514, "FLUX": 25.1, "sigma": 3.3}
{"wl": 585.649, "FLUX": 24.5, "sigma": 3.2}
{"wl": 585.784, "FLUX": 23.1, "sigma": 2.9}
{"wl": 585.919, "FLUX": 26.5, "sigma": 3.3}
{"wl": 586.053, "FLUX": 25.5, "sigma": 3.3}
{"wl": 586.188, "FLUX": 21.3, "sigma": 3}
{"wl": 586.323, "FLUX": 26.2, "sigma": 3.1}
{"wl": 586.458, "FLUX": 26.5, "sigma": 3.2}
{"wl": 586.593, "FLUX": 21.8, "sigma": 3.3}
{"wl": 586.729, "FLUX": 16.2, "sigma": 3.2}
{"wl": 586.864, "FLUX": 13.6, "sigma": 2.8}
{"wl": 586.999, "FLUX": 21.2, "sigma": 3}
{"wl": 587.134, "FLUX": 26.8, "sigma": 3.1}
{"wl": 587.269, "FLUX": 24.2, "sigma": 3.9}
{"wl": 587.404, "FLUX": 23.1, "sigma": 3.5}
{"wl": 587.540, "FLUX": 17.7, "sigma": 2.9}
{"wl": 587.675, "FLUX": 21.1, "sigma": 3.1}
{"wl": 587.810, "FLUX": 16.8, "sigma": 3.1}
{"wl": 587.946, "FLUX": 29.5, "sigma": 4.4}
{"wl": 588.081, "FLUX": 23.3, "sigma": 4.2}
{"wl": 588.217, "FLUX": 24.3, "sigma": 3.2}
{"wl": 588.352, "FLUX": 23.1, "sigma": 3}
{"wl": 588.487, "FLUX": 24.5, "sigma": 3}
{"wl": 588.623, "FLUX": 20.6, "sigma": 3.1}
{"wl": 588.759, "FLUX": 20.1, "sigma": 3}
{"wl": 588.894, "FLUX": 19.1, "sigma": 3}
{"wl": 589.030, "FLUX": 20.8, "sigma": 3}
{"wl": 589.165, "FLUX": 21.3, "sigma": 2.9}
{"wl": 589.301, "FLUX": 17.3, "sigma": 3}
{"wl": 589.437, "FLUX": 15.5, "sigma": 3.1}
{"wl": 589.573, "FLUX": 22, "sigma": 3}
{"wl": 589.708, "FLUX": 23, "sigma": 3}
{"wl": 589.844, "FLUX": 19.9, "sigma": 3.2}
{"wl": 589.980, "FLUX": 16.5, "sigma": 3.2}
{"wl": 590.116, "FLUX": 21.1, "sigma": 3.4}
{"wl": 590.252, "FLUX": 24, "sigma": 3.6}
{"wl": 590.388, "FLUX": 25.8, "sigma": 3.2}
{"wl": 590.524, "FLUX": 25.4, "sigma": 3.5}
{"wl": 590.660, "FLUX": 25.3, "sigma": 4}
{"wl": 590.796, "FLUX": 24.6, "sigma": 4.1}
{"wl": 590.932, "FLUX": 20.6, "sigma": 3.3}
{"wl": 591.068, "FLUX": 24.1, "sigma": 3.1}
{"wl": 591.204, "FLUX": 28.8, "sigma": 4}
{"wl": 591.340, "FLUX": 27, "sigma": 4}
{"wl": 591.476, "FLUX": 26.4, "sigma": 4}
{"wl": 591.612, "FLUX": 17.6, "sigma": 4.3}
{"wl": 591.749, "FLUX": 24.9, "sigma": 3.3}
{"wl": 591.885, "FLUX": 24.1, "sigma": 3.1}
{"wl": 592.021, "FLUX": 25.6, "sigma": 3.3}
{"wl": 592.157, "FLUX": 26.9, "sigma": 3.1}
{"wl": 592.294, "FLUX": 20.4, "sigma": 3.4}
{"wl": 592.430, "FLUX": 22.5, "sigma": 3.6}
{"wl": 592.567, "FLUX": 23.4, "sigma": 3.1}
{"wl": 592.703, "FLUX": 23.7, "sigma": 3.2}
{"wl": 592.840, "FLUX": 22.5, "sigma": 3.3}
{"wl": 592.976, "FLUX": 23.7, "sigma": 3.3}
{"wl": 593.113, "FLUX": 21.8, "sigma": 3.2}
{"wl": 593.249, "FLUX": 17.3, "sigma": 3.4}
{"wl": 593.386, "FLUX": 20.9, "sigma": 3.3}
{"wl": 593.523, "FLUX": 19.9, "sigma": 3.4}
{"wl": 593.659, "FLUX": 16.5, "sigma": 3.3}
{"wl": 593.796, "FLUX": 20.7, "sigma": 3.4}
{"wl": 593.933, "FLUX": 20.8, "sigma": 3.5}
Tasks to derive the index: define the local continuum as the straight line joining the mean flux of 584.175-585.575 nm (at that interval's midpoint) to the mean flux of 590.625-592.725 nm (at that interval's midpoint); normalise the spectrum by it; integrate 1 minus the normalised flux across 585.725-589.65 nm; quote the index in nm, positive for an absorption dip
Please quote 0.44 nm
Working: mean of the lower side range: 24.9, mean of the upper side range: 24.1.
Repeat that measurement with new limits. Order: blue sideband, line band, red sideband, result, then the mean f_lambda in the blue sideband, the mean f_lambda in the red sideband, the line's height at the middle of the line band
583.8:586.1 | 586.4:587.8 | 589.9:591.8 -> 0.19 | 24.7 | 23.7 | 24.3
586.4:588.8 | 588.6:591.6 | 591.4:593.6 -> 0.01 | 21.9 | 22.6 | 22.3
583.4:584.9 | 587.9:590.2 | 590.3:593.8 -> 0.22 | 24.1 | 23.1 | 23.5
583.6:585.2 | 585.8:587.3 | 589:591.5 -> 0.07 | 24.6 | 22.6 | 23.8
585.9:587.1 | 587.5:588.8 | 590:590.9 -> 0.03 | 22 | 23.8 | 22.8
